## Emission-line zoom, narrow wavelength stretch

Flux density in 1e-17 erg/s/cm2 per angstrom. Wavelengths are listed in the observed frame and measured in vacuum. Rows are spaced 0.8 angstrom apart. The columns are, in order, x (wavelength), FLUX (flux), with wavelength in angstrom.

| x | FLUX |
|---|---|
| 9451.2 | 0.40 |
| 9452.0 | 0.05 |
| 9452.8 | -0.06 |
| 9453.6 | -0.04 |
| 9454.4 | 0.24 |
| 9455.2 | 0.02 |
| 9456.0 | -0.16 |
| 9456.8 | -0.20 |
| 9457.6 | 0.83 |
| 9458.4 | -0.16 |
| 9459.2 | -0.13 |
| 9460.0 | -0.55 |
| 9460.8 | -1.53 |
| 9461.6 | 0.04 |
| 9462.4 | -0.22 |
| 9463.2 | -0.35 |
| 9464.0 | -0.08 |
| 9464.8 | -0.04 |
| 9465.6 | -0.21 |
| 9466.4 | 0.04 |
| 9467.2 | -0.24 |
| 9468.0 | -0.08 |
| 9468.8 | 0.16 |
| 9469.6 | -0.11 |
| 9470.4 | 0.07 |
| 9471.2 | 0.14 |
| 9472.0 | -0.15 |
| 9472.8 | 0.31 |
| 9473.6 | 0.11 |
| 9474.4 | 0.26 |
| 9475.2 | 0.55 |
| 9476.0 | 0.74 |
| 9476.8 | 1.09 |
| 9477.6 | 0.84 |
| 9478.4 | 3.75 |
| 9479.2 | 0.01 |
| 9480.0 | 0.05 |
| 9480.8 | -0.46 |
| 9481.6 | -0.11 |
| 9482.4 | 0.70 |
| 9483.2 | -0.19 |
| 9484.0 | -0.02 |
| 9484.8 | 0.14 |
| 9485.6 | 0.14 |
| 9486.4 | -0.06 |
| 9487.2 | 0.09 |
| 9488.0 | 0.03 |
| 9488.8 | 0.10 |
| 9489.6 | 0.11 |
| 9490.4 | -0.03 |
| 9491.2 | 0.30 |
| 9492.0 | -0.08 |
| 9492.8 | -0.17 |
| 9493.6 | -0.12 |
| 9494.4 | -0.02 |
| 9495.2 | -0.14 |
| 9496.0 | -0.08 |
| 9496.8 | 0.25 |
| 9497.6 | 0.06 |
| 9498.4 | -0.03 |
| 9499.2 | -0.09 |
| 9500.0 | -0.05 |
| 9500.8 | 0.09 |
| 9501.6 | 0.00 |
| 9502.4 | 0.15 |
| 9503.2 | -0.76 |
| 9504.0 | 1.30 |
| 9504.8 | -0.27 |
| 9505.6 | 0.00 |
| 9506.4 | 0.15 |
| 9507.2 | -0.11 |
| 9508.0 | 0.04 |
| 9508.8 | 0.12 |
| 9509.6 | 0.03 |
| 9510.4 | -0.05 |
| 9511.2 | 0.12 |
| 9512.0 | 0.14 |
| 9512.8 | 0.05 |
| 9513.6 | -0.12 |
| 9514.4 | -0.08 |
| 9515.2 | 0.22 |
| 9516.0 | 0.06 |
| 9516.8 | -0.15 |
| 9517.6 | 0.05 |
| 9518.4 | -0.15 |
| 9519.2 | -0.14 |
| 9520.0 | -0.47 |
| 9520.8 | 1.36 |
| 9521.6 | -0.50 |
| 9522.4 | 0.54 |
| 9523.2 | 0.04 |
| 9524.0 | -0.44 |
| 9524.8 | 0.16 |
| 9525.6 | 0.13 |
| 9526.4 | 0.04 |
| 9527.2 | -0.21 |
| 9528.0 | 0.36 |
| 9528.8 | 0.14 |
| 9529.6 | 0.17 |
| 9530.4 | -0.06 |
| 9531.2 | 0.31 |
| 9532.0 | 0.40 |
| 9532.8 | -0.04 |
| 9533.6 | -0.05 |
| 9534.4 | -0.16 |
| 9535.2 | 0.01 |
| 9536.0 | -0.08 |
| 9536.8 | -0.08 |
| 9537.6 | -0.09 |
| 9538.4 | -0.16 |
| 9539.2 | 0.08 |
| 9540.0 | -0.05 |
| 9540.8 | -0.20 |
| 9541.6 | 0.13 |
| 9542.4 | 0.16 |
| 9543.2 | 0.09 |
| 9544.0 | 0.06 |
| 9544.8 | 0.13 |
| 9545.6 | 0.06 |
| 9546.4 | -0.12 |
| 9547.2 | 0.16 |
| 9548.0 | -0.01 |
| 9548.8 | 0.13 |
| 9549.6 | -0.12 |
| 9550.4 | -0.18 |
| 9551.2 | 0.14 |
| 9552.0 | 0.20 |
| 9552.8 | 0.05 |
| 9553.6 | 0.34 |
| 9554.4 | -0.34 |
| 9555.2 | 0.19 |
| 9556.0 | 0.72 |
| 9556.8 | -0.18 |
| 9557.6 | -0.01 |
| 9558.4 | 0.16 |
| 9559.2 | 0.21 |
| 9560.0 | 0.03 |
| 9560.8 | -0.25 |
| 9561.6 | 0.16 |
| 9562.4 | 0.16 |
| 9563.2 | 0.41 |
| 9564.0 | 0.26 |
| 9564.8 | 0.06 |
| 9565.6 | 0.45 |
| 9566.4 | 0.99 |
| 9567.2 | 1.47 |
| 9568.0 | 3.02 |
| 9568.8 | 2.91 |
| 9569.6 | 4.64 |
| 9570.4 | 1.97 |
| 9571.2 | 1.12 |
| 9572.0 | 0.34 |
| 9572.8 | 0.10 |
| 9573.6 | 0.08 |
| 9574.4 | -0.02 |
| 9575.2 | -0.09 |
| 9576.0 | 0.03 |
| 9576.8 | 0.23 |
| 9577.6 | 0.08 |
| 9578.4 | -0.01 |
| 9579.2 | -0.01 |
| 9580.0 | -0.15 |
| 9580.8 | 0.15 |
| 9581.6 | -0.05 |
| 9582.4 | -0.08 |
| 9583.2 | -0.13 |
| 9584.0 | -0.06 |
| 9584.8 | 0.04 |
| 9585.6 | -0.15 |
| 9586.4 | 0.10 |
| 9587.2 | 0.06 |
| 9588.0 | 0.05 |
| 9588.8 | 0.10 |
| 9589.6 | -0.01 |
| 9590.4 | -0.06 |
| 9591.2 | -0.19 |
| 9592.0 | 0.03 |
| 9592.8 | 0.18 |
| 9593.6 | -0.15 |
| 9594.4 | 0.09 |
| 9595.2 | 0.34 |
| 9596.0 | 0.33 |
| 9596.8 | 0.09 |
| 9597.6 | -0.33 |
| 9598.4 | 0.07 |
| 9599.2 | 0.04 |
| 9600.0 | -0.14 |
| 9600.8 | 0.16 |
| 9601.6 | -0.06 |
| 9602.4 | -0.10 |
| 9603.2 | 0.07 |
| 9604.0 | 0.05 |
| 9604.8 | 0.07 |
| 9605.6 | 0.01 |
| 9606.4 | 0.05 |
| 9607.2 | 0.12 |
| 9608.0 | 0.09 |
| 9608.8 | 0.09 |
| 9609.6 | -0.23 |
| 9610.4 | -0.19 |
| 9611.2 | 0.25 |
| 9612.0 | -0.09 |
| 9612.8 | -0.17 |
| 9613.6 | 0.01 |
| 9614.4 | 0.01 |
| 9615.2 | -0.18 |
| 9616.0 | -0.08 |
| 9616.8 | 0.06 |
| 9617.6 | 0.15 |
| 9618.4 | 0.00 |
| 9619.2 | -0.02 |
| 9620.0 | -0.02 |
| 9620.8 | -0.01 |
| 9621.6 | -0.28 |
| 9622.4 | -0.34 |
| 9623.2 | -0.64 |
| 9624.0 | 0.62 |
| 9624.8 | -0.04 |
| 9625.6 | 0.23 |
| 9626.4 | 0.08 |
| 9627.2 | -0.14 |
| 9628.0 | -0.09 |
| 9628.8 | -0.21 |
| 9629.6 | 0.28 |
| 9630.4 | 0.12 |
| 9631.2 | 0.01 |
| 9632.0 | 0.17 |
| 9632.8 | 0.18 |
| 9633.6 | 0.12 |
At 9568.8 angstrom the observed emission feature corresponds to [O III] 5007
